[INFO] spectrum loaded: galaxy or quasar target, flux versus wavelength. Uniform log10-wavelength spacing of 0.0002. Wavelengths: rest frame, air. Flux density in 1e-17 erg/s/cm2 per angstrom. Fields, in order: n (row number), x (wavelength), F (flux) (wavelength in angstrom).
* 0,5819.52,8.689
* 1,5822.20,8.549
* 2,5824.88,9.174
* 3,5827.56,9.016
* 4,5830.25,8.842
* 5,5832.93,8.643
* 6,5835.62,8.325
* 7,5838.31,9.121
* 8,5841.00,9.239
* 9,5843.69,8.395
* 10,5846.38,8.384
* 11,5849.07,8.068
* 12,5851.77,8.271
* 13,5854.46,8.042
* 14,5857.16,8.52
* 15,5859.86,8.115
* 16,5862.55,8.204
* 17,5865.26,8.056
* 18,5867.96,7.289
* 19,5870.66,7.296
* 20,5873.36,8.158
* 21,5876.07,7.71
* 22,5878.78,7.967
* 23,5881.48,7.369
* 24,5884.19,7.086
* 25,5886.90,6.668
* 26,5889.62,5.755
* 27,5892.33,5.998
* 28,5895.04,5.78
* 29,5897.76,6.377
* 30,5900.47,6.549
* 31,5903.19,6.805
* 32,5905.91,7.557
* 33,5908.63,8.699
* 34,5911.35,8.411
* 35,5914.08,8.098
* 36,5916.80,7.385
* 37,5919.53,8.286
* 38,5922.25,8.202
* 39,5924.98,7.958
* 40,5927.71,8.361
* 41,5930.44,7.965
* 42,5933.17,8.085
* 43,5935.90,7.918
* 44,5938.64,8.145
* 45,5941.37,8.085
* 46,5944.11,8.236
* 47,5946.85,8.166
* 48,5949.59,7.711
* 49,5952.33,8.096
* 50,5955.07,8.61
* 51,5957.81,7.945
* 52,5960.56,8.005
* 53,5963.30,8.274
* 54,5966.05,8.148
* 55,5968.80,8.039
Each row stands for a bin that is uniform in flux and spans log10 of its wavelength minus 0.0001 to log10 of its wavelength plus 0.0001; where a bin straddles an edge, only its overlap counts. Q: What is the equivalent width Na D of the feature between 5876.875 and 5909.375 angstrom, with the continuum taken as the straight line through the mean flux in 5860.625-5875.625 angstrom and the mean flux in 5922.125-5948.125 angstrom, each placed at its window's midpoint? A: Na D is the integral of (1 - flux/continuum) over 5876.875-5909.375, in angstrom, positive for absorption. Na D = 4.3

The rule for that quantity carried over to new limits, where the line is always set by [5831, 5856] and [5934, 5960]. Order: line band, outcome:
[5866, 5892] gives 3.6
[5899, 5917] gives 1.3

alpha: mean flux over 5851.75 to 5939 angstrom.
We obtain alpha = 7.59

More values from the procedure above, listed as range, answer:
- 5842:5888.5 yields 7.86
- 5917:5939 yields 8.07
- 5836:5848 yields 8.73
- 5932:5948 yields 8.1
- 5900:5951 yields 7.95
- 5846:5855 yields 8.19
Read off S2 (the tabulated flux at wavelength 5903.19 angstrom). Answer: 6.805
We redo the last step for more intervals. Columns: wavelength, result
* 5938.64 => 8.145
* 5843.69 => 8.395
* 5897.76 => 6.377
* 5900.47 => 6.549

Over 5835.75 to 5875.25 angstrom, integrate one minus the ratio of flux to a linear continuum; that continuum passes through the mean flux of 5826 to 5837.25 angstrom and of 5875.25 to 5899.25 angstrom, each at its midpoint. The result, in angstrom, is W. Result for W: -1.8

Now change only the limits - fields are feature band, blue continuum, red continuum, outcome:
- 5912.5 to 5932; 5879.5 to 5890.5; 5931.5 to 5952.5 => -1.06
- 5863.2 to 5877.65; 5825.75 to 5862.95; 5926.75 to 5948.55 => 1.17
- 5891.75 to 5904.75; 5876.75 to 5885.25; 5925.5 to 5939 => 2.30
